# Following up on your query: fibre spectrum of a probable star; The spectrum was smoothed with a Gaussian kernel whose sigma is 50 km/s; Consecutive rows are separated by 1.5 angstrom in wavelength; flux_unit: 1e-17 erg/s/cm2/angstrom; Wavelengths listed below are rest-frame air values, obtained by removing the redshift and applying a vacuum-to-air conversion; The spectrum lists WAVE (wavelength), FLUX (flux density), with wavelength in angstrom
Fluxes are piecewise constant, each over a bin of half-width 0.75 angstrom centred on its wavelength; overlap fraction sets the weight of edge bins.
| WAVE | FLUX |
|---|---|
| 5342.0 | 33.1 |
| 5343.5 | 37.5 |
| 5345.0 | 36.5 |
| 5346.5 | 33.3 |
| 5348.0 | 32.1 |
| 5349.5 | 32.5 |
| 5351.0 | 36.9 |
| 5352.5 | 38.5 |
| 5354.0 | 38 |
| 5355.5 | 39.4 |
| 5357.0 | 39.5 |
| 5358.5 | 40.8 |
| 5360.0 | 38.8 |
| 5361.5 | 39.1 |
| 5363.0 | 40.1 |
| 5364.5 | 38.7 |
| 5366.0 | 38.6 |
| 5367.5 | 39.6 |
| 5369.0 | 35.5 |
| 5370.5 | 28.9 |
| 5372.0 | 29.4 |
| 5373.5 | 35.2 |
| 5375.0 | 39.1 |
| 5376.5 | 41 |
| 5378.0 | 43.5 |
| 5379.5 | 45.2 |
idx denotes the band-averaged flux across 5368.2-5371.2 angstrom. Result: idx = 32.4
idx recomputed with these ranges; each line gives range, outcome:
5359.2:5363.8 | 39.3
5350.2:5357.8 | 38.4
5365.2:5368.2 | 39.1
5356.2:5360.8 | 39.7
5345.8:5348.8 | 32.7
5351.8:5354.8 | 38.3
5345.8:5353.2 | 34.6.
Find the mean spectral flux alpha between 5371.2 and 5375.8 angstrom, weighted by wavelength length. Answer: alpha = 34.6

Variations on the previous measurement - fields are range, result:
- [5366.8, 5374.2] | 33.7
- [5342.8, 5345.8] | 36.9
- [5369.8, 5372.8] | 29.3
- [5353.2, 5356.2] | 38.7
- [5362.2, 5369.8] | 38.4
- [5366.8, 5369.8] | 37.4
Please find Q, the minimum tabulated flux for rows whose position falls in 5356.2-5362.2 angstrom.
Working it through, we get 38.8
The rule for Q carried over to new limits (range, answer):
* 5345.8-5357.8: 32.1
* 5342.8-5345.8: 36.5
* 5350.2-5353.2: 36.9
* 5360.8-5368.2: 38.6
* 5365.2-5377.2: 28.9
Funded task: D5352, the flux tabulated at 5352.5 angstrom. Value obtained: 38.5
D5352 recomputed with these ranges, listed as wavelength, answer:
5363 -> 40.1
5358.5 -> 40.8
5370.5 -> 28.9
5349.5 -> 32.5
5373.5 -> 35.2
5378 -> 43.5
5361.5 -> 39.1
